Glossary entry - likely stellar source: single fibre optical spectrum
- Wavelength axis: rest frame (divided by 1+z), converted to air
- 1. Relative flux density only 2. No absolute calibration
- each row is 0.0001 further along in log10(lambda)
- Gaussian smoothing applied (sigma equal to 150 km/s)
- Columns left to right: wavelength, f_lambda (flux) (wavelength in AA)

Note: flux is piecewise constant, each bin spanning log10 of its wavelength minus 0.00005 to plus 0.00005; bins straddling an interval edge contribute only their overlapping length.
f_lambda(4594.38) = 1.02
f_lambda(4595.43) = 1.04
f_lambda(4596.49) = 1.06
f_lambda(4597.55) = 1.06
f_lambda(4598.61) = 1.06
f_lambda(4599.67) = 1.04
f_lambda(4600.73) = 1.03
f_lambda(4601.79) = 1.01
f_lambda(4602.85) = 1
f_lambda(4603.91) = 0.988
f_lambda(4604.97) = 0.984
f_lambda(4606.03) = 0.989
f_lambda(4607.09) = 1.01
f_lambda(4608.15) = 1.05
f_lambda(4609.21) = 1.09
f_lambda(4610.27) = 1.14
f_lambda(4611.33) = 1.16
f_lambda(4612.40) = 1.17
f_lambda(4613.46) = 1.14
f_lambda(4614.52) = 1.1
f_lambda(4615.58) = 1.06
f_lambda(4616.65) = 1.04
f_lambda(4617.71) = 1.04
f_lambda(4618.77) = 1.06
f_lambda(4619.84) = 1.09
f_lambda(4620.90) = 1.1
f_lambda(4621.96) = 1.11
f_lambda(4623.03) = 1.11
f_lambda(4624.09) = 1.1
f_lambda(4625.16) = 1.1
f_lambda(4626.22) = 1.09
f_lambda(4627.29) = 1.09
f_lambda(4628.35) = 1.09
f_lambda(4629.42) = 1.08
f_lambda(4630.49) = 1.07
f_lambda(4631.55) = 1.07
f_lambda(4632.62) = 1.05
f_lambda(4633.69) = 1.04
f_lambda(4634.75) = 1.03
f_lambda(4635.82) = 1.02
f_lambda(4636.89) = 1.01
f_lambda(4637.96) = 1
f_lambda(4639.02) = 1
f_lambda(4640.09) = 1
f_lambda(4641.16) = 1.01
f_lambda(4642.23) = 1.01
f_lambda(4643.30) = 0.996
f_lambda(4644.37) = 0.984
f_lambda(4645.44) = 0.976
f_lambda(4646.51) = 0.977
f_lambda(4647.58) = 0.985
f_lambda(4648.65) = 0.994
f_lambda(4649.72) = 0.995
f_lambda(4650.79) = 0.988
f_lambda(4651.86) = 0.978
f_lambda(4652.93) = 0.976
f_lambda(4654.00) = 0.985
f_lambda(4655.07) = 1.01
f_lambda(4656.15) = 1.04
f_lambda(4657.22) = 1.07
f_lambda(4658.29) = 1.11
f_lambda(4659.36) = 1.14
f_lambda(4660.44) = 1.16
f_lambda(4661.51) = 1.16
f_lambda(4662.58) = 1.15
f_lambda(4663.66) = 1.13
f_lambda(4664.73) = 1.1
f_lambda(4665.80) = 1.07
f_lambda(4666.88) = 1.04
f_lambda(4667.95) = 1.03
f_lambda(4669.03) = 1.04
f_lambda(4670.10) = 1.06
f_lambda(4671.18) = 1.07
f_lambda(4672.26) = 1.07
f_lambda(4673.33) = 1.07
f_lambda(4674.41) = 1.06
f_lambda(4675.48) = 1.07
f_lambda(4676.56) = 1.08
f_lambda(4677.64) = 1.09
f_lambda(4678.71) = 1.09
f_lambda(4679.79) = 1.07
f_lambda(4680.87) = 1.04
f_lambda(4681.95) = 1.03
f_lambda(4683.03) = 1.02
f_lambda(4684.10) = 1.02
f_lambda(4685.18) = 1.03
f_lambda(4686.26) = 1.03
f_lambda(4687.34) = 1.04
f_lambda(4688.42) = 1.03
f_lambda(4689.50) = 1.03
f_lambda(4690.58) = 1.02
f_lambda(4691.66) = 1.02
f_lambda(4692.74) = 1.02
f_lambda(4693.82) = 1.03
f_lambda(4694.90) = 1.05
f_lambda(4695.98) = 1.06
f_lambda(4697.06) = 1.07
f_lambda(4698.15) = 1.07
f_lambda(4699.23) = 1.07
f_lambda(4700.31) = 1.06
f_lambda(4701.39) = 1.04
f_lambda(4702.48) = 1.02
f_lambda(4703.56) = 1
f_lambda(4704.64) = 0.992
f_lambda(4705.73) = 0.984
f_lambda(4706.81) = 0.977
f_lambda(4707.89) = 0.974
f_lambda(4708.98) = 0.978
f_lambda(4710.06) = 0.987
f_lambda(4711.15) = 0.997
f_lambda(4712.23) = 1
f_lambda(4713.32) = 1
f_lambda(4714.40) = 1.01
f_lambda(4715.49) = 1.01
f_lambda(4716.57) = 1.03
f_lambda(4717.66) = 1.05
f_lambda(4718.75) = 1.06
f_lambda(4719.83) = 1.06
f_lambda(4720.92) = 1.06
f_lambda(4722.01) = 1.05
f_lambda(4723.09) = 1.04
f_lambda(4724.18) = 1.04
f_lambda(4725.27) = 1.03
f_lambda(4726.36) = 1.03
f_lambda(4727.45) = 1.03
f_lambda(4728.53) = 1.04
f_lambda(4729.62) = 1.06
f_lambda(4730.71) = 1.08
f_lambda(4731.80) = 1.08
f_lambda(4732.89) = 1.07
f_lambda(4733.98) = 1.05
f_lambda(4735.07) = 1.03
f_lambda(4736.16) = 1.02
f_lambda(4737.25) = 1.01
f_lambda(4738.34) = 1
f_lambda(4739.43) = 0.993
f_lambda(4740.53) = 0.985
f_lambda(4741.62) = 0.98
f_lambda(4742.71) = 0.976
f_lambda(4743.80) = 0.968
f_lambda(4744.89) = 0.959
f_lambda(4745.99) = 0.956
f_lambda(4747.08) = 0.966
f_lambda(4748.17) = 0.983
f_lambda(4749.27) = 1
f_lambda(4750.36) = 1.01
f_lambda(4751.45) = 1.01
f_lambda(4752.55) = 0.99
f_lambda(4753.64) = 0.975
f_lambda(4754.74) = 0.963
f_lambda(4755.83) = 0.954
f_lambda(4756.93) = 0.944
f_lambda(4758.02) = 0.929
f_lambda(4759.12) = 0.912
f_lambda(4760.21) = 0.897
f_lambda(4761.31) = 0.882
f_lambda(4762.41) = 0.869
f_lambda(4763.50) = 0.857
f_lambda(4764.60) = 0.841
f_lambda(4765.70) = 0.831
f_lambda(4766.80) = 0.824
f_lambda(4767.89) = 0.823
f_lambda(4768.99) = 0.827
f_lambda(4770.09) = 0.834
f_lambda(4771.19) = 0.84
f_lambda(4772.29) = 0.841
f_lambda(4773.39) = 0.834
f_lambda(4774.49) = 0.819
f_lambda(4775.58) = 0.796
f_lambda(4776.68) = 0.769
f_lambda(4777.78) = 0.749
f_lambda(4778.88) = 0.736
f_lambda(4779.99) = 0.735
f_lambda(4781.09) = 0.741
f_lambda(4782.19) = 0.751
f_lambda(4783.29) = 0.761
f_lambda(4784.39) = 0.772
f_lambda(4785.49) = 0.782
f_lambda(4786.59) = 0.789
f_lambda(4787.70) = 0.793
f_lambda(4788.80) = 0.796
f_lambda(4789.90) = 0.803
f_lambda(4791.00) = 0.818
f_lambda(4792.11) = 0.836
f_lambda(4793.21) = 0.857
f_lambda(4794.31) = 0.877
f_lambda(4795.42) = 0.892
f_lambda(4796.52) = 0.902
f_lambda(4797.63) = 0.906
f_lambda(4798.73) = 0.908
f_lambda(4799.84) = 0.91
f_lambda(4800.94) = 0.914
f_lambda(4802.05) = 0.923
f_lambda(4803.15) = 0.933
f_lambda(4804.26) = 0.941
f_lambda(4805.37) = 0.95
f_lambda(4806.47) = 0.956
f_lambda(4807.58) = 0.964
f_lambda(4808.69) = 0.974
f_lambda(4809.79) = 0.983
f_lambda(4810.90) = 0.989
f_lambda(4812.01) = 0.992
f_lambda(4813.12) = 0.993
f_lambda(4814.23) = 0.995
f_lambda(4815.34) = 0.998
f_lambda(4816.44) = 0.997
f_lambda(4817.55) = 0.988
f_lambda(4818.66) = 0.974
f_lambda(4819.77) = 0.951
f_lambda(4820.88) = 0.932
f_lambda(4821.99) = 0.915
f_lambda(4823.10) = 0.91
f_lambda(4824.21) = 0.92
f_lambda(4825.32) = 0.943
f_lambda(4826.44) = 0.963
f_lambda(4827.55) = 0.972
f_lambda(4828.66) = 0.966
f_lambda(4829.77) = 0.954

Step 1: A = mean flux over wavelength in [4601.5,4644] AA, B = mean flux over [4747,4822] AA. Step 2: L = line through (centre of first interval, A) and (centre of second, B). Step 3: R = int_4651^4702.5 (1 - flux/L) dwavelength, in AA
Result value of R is -2.85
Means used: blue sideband 1.06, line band 1.06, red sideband 0.889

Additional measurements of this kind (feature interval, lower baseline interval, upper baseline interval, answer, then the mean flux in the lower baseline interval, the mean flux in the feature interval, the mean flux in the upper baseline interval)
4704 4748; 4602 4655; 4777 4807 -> -4.41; 1.04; 1.02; 0.841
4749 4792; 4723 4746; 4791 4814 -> 5.53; 1.02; 0.847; 0.928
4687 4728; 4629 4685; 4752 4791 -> -3.23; 1.04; 1.03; 0.836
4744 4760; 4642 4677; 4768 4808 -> -1.21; 1.05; 0.967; 0.84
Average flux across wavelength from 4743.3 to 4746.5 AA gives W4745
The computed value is 0.959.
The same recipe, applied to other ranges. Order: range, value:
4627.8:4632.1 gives 1.08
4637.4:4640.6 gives 1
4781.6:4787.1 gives 0.772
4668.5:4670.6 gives 1.05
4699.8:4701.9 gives 1.05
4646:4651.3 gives 0.988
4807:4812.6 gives 0.979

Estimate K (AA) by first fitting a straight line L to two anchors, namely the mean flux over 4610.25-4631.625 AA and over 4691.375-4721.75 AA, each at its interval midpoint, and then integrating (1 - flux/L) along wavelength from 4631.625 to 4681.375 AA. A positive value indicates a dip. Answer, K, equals 1.0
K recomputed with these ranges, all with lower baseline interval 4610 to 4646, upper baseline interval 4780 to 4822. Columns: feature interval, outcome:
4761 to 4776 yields 1.5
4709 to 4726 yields -0.9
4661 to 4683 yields -1.2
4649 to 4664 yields -0.4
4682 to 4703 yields -0.8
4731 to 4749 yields -0.9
